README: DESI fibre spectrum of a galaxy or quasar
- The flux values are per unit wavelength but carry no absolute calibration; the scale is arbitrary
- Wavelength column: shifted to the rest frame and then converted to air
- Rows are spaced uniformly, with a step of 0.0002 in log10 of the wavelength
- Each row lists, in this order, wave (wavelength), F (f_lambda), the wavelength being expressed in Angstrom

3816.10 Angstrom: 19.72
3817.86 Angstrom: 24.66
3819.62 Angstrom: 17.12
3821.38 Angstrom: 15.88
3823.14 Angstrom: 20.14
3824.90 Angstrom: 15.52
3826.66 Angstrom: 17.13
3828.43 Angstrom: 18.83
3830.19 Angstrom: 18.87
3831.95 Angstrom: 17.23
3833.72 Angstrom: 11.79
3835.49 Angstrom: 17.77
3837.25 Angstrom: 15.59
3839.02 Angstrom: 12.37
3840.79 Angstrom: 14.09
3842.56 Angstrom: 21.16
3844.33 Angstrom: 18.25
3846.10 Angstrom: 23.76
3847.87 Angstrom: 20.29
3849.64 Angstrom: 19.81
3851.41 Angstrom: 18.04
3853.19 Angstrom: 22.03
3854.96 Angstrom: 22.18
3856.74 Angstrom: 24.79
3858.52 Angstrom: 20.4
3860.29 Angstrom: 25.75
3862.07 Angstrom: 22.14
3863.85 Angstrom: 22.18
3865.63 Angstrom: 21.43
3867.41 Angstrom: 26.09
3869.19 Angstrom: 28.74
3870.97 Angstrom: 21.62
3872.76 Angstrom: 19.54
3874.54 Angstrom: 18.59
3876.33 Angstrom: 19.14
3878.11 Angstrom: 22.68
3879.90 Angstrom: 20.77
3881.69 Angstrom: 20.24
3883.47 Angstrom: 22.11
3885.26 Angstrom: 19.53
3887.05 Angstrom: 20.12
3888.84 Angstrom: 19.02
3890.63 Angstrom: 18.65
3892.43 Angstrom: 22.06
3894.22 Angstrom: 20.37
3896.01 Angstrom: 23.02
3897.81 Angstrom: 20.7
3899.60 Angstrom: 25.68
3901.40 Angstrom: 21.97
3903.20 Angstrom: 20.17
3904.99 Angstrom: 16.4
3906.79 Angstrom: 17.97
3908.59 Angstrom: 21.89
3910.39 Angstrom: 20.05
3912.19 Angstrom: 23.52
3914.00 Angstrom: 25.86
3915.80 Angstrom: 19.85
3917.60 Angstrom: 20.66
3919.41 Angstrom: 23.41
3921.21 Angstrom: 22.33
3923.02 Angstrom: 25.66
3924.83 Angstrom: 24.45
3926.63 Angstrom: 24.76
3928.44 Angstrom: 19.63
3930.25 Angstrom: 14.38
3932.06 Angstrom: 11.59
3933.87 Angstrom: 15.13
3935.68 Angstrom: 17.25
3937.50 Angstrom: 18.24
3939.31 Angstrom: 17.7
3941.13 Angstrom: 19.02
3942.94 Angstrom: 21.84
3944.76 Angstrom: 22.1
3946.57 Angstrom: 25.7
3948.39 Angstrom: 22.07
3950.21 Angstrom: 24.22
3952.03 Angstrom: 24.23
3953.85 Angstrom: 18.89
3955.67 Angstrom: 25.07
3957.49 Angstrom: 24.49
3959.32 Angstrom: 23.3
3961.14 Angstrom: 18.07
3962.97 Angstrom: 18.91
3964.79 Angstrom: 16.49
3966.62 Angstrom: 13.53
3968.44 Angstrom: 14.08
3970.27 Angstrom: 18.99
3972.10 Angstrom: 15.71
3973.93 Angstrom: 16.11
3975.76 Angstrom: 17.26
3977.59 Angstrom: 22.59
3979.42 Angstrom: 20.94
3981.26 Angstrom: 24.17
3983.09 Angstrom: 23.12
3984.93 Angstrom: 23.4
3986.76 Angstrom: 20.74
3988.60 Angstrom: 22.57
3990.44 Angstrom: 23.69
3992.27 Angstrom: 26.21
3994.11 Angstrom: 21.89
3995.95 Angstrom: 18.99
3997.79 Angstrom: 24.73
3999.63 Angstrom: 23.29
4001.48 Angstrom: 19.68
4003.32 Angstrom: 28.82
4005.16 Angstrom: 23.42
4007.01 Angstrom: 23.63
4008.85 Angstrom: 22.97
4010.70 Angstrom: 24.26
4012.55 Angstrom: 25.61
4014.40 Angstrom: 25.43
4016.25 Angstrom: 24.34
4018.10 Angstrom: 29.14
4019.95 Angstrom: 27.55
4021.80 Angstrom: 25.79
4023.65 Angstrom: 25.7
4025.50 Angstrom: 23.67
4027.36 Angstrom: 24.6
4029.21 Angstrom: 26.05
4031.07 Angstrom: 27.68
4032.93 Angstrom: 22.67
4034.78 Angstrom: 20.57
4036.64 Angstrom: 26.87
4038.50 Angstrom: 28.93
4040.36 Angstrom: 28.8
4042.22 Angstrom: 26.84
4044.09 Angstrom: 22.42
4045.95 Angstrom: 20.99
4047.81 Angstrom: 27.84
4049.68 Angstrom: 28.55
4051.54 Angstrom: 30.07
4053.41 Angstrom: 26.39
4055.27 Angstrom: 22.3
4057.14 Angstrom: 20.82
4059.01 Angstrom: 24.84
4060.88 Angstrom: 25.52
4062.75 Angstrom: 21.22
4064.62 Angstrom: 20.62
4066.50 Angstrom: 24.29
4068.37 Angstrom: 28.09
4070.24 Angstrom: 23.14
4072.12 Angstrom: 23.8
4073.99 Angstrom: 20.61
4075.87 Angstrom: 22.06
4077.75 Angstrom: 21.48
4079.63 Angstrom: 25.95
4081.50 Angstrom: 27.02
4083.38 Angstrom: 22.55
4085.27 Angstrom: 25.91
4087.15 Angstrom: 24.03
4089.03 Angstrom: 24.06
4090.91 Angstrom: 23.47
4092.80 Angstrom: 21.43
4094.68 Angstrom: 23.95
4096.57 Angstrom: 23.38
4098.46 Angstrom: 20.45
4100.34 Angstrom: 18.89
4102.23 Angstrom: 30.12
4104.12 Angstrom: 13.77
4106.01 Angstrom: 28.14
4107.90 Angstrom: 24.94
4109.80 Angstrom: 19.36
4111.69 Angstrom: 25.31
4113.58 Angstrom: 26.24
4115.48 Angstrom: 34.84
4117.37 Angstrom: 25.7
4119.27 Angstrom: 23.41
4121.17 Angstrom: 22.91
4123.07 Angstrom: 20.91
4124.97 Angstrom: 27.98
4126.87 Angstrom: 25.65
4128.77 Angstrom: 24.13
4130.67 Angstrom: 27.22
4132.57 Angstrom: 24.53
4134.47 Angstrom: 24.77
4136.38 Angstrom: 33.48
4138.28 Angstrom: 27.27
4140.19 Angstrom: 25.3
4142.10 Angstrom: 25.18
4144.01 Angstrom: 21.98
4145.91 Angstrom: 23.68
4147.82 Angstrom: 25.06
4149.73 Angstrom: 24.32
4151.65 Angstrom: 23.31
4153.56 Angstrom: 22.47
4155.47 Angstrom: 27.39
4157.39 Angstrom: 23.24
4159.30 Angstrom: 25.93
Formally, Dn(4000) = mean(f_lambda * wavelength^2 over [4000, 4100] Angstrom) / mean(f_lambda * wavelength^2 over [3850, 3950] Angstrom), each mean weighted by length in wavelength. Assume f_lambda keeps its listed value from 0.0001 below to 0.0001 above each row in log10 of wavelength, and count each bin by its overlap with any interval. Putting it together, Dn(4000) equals 1.3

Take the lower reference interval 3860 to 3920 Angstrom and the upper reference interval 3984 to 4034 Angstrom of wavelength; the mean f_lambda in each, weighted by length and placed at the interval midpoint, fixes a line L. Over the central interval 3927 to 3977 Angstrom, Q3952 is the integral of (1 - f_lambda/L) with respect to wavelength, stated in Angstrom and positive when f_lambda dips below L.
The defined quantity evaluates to 8.3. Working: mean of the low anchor 21.5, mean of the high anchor 24.3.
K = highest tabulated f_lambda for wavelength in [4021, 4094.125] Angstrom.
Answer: 30.07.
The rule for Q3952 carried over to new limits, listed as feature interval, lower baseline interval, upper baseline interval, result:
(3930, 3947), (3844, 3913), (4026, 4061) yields 3.4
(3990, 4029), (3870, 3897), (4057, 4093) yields -3.3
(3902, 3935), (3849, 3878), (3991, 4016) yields 3.4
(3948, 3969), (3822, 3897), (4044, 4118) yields 1.5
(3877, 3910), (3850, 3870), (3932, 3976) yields 1.5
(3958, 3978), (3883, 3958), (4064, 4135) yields 3.7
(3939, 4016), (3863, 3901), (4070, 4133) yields 3.3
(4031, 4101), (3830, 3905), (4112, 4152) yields 0.5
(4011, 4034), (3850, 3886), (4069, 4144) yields -2.0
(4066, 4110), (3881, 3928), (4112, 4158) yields 2.2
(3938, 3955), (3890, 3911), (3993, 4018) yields 0.3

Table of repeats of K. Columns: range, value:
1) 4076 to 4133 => 34.84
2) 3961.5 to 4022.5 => 29.14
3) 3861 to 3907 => 28.74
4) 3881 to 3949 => 25.86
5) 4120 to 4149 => 33.48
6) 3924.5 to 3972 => 25.7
